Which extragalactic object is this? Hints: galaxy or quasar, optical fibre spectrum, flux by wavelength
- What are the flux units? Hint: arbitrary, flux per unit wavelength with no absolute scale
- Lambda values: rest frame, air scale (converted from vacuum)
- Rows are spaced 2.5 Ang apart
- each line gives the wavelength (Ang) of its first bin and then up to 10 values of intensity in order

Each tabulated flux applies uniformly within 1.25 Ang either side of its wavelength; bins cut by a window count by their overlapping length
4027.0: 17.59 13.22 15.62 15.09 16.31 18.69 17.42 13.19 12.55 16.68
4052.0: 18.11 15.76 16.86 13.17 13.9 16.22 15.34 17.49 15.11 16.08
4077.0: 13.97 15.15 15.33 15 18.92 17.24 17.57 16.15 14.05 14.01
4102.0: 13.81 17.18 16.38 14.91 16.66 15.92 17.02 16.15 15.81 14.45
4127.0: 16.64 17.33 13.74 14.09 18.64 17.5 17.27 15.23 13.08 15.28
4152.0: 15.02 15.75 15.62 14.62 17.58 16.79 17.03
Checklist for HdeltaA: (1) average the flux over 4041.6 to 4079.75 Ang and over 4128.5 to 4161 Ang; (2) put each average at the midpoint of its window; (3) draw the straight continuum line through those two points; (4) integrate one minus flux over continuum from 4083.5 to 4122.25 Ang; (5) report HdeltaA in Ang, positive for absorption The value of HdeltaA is -1.4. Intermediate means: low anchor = 15.4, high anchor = 15.6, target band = 16.1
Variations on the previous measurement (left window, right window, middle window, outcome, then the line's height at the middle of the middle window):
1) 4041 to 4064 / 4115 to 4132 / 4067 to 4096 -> -1.0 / 15.6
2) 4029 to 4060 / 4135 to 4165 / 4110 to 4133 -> -0.1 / 15.9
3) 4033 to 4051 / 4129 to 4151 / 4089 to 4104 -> 0.3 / 15.7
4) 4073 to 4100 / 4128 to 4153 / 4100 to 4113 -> 0.1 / 15.8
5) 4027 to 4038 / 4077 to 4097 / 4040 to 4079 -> 0.6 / 15.7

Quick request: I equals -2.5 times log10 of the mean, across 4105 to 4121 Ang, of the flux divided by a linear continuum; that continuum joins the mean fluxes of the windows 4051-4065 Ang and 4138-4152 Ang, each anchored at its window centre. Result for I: -0.04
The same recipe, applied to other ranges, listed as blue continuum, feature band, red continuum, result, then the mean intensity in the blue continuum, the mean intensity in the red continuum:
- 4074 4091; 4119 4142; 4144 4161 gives -0.06 mag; 16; 15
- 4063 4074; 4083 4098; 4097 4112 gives -0.06 mag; 16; 15.3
